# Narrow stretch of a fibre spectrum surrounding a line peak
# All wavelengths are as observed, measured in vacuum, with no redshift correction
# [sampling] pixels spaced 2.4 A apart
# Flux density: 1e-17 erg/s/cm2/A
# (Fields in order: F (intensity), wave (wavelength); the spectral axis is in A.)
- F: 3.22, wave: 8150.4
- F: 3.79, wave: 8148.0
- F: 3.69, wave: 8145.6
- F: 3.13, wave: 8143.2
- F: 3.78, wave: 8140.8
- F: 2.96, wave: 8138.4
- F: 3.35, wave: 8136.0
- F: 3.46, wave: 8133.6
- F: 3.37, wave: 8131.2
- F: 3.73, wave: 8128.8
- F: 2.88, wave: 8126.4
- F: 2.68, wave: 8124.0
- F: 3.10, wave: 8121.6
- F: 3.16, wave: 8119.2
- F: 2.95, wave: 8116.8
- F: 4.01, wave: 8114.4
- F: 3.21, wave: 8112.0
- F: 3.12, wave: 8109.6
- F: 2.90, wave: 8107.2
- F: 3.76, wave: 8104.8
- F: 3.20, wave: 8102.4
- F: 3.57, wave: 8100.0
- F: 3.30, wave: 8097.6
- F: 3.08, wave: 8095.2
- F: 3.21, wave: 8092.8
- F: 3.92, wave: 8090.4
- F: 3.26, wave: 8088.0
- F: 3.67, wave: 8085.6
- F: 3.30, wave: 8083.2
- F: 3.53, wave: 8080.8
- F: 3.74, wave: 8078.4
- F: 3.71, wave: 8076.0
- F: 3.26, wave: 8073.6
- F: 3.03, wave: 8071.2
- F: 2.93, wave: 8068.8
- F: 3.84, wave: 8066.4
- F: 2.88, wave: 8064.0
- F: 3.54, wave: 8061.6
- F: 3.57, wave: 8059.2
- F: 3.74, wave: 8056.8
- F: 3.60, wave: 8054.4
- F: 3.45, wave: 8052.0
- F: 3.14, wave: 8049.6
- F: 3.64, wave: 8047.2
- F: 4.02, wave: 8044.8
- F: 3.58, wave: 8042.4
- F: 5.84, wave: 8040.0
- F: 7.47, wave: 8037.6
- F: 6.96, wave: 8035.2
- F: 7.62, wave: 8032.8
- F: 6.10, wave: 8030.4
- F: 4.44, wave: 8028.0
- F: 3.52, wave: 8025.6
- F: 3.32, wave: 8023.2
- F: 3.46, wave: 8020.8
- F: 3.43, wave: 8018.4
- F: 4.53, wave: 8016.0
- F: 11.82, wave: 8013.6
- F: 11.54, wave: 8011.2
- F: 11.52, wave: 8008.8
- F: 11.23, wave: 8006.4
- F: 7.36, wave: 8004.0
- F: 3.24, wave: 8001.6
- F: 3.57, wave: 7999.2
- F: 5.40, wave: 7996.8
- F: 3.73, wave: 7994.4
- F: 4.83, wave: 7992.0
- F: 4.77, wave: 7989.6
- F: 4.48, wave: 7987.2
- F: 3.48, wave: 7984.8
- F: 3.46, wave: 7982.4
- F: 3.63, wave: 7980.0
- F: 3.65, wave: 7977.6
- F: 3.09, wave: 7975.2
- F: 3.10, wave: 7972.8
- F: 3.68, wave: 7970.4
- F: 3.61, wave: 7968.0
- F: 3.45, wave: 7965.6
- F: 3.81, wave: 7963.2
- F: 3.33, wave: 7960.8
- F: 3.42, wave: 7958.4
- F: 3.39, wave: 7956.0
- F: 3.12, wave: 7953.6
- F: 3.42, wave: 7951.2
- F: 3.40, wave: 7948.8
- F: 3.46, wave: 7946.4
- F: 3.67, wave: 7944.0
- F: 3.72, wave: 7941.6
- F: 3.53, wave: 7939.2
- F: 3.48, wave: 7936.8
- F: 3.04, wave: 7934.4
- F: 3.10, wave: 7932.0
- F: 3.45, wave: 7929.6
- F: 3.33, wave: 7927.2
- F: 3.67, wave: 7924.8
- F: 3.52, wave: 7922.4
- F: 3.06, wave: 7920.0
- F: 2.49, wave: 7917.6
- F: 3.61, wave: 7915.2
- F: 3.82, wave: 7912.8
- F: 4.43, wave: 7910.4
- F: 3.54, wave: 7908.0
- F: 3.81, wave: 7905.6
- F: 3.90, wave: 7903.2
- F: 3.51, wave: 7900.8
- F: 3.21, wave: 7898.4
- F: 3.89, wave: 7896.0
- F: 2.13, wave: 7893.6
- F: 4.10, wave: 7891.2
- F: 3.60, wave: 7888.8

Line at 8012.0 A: Halpha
